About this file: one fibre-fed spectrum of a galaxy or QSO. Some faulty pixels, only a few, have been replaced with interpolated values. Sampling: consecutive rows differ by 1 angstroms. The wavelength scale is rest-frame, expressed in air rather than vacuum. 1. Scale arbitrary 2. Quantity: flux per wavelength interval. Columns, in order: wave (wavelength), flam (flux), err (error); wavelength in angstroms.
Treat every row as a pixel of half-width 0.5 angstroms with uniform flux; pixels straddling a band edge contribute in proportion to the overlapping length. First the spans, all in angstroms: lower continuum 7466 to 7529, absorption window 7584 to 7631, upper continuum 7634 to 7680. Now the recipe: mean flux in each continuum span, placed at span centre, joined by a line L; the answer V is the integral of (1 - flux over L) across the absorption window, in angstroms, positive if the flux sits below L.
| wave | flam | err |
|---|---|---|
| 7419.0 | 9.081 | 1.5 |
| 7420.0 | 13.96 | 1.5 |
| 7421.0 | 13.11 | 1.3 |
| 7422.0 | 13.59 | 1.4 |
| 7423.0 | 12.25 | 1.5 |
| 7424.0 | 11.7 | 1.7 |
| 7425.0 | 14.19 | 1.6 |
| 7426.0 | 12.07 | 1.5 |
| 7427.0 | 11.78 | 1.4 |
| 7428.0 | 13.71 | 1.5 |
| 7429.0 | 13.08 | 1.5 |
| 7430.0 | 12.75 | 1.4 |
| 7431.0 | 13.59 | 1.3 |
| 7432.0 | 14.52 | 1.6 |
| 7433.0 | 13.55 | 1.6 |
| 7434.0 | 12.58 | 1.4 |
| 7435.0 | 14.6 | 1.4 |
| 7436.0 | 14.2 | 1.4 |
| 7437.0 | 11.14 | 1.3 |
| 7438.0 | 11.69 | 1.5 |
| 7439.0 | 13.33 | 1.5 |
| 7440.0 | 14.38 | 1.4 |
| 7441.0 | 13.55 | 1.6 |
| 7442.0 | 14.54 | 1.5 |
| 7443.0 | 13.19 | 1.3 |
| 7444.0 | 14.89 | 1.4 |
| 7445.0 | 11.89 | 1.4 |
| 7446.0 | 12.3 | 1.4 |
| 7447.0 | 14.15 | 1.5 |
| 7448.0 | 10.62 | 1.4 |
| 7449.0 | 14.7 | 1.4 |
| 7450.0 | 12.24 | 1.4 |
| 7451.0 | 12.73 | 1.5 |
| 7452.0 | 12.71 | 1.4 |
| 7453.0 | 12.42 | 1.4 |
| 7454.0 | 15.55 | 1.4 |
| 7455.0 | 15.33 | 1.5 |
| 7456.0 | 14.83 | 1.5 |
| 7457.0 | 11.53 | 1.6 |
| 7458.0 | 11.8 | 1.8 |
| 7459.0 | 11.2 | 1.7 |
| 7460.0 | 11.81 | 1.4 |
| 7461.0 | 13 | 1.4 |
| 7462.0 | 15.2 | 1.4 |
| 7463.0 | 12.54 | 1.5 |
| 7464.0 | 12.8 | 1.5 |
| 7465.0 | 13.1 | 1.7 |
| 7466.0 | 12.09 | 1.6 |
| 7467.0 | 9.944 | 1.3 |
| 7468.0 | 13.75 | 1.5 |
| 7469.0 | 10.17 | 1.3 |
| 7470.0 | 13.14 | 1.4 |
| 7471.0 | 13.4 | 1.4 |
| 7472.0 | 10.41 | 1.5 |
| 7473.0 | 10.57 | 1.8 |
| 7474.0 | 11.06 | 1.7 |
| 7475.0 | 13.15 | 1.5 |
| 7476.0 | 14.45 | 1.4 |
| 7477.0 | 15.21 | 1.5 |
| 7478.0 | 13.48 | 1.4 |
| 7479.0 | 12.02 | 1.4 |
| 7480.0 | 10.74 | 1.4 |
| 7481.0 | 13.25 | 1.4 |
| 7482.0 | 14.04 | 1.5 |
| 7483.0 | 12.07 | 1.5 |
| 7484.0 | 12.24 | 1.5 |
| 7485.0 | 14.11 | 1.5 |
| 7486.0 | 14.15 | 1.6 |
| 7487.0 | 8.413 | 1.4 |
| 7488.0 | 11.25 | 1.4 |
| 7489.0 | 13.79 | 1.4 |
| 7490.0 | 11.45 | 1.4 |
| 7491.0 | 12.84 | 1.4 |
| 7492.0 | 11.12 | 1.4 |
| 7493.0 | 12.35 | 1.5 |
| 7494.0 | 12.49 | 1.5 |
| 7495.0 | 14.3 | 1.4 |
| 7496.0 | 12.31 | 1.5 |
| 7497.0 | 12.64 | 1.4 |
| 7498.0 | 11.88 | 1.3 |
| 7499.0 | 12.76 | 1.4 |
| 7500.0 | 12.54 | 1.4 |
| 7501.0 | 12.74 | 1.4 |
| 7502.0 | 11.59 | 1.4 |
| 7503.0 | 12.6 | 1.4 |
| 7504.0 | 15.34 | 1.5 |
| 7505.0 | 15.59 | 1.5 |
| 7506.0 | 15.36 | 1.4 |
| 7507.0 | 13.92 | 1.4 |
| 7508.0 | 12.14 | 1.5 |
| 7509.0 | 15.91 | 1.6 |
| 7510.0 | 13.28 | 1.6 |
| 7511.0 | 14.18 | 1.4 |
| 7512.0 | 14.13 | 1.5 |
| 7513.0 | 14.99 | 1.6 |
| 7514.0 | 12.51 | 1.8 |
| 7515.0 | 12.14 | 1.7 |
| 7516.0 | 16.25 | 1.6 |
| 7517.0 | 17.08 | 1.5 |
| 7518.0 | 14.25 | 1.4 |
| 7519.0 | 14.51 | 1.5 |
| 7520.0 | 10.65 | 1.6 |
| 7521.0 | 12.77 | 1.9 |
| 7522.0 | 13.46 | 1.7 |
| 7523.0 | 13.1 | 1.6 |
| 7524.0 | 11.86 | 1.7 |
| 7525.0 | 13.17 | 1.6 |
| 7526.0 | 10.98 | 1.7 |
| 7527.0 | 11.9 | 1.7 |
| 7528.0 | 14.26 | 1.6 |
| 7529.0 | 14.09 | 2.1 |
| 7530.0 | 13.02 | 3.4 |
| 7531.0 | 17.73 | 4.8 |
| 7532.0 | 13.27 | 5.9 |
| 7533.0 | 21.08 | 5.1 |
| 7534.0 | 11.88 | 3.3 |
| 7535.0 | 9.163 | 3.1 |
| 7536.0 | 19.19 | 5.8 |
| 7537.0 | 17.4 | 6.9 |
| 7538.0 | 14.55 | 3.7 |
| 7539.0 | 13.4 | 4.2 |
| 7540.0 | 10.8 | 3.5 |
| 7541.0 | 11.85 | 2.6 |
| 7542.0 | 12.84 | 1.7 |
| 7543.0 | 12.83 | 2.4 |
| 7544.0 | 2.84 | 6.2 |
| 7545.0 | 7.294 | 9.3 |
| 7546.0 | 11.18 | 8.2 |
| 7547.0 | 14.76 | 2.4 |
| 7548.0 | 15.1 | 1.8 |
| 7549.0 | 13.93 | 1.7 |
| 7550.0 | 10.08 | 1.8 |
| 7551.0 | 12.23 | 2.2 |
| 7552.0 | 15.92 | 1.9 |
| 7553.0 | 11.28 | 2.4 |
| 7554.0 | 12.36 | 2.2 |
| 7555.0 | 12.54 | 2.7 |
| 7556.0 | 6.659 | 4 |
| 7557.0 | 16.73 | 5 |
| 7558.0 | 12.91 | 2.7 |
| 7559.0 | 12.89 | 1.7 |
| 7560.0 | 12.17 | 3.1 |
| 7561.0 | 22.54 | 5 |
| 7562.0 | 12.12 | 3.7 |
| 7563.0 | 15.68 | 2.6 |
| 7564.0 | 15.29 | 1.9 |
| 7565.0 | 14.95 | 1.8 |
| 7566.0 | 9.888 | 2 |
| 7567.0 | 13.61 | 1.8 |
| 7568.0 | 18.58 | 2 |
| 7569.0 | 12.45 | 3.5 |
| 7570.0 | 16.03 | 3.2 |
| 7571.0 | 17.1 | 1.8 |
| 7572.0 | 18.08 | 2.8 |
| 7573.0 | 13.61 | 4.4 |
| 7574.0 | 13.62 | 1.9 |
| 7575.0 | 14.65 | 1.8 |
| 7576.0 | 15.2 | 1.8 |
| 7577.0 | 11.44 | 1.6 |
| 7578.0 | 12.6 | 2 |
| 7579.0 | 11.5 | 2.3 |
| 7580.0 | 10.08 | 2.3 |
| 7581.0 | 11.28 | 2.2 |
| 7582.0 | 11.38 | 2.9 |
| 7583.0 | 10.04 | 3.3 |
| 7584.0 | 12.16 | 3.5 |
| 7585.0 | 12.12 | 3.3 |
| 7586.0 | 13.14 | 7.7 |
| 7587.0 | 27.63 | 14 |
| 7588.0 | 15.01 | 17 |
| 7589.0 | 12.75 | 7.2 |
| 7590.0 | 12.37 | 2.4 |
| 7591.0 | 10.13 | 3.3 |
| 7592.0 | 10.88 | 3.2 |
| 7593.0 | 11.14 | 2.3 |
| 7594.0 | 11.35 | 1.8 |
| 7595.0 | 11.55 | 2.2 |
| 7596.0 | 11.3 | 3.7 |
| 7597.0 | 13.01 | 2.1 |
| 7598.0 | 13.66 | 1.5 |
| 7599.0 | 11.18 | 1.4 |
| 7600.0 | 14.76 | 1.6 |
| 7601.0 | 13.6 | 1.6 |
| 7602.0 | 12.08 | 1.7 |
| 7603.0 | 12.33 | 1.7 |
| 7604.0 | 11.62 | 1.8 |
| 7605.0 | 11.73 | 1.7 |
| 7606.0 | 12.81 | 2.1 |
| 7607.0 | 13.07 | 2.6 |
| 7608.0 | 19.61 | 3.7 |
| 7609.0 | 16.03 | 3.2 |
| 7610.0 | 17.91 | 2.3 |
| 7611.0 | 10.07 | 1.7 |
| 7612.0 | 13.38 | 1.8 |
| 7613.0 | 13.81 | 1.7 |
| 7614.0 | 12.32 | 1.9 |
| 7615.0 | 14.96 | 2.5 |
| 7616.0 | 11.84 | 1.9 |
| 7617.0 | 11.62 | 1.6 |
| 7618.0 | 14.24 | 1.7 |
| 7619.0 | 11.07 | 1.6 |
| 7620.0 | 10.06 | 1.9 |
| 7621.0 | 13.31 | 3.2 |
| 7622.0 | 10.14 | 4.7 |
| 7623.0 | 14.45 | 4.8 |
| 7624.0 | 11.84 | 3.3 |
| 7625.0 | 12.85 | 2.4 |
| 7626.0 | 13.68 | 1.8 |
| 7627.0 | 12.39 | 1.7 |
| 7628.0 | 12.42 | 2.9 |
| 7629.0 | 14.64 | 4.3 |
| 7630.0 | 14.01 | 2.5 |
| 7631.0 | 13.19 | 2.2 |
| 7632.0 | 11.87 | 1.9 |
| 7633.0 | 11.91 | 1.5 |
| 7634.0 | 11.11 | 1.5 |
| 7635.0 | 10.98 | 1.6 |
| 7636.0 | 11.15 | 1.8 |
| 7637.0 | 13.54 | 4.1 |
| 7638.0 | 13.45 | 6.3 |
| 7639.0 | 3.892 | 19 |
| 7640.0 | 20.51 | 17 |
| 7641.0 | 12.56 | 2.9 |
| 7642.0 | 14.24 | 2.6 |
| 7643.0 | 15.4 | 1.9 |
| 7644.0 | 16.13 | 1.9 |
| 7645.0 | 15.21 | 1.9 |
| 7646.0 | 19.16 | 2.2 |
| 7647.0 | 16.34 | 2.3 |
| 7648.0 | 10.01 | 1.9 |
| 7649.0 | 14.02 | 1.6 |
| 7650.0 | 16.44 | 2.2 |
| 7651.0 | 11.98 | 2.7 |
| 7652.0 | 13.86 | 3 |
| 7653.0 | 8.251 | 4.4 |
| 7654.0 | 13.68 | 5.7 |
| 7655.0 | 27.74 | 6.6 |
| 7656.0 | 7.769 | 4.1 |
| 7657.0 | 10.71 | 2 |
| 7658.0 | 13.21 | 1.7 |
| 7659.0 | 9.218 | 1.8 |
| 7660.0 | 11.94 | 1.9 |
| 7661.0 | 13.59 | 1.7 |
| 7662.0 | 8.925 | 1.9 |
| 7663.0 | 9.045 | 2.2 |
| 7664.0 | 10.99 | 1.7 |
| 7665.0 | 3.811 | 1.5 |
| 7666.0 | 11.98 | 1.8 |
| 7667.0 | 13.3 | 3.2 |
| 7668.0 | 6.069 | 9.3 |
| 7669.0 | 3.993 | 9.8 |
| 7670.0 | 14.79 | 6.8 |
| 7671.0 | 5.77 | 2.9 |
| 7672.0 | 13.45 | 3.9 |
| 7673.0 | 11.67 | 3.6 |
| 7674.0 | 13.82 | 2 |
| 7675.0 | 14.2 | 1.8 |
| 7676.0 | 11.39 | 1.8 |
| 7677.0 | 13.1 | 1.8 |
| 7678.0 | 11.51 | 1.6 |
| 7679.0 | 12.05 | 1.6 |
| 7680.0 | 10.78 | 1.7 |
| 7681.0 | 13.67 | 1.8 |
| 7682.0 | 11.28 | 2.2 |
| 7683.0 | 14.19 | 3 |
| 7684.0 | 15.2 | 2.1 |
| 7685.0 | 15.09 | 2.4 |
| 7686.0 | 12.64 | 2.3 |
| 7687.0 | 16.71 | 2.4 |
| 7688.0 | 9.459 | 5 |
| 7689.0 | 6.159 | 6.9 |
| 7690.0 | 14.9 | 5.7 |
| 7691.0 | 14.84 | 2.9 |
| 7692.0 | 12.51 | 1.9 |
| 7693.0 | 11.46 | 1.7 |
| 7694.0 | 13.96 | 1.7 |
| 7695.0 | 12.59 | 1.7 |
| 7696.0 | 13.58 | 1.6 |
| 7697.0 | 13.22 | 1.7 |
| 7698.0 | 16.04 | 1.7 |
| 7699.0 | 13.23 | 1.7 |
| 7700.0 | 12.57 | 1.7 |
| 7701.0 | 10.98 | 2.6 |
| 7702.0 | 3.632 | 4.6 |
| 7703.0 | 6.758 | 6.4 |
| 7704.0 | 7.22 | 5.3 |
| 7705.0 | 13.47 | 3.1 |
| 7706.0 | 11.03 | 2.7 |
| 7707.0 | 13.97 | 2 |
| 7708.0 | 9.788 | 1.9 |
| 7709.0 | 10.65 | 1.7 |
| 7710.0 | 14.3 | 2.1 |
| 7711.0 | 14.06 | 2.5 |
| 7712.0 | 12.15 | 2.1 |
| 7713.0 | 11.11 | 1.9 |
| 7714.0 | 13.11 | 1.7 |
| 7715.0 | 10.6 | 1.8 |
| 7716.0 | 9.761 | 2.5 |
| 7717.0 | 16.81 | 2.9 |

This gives -2.5 angstroms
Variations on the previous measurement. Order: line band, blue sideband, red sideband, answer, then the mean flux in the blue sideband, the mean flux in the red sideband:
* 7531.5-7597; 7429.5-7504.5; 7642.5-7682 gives -3.78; 12.8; 12.3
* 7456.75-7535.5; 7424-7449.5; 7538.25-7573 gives 1.21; 13.2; 13.2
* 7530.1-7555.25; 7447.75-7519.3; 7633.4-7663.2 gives 0.08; 13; 13.2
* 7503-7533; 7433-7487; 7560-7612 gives -1.66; 12.9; 13.6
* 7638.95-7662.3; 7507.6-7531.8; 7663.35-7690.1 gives -3.73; 13.7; 11.5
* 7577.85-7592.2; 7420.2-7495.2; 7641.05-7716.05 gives -0.51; 12.8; 12.2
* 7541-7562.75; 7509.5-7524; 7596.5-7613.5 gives 1.92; 13.7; 13.6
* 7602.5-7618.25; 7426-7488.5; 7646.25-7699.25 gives -1.42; 12.8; 12.3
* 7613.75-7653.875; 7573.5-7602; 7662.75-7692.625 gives -2.72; 12.8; 11.6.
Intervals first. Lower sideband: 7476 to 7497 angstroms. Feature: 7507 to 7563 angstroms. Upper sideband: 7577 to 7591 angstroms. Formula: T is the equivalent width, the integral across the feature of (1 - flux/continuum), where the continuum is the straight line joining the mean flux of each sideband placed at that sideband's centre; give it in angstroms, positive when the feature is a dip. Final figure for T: -2.2 angstroms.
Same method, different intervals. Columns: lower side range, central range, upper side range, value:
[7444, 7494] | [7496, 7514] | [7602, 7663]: -1.2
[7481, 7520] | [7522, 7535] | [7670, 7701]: -0.5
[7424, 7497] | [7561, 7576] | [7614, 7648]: -2.3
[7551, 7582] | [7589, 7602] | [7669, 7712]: 1.2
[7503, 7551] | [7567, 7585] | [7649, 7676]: -1.0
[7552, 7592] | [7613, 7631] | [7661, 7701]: 0.2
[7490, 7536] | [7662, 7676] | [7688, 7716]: 2.1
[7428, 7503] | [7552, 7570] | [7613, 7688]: -1.6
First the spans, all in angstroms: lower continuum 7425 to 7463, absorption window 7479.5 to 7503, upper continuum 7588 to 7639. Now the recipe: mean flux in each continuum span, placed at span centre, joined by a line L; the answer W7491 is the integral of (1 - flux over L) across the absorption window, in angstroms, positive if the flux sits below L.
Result 1.1 angstroms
